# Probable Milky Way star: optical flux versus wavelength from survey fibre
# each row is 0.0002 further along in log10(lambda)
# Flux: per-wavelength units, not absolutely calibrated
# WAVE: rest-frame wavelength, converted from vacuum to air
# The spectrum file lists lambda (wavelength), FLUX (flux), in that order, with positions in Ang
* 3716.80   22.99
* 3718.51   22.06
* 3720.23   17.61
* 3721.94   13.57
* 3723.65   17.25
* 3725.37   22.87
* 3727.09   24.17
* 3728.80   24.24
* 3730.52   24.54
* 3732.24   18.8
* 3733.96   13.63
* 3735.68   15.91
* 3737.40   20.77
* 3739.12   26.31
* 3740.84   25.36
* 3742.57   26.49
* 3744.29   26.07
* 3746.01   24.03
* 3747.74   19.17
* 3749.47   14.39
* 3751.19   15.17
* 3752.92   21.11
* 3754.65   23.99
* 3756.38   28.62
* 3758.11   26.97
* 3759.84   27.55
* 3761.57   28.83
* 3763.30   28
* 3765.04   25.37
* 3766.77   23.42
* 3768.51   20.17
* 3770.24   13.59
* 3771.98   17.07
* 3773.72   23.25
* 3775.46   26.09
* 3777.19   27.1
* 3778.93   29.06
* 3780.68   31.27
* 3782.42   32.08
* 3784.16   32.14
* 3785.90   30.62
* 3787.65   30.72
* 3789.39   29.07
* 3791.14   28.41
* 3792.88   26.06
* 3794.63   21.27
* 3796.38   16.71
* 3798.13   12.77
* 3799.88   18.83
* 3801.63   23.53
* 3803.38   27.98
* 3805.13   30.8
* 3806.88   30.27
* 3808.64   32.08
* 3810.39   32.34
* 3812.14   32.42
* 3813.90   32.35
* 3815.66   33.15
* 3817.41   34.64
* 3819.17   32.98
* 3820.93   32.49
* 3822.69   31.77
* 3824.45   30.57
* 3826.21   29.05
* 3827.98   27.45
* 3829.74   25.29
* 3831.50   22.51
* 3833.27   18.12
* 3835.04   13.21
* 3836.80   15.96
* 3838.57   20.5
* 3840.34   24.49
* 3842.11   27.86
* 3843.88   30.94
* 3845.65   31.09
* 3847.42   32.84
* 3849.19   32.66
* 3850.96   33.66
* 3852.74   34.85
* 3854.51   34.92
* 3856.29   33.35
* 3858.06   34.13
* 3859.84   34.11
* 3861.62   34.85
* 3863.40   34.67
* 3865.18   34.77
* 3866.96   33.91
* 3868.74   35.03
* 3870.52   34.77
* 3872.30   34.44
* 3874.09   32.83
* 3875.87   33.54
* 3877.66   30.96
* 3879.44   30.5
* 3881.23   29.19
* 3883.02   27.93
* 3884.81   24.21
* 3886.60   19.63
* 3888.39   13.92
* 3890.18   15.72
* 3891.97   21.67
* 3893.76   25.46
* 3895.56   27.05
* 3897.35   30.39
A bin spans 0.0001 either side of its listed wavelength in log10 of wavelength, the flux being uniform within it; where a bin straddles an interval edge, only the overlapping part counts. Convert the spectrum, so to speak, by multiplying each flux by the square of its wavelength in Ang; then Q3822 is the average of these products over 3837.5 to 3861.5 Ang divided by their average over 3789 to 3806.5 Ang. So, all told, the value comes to 1.36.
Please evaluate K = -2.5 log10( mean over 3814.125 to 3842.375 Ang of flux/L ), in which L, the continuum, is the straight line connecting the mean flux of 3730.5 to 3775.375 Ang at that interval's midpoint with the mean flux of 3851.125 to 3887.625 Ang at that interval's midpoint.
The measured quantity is 0.08 mag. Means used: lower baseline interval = 22.3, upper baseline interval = 32.1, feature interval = 26.3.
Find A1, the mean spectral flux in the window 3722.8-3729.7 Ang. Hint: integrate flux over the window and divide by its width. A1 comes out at 22.1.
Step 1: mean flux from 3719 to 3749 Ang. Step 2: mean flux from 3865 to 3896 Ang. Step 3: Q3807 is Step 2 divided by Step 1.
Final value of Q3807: 1.32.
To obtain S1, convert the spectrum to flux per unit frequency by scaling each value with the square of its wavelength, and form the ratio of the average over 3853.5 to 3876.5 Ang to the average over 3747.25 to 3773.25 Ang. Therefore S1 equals 1.62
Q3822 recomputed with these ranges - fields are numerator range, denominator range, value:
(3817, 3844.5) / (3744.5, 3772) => 1.19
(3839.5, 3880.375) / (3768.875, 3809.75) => 1.33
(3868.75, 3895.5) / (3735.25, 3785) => 1.19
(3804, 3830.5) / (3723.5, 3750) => 1.50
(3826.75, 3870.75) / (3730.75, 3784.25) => 1.31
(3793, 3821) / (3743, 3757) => 1.32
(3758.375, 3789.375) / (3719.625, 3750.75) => 1.29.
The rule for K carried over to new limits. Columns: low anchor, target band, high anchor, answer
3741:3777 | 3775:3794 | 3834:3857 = -0.19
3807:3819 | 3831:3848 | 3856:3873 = 0.38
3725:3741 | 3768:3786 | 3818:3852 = -0.07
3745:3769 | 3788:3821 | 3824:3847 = -0.16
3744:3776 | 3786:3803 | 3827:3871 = 0.08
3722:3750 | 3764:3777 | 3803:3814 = 0.20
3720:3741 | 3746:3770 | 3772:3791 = 0.08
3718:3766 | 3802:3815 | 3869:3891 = -0.24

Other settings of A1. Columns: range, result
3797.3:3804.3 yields 20.9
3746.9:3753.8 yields 17.5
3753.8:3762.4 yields 27.2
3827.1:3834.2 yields 23.3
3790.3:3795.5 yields 25.2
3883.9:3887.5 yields 21.9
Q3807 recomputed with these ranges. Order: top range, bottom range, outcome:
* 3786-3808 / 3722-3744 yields 1.16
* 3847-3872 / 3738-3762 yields 1.44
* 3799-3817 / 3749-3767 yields 1.22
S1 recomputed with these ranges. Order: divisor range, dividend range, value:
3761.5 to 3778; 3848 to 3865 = 1.55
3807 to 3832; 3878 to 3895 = 0.79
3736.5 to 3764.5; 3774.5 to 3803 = 1.11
